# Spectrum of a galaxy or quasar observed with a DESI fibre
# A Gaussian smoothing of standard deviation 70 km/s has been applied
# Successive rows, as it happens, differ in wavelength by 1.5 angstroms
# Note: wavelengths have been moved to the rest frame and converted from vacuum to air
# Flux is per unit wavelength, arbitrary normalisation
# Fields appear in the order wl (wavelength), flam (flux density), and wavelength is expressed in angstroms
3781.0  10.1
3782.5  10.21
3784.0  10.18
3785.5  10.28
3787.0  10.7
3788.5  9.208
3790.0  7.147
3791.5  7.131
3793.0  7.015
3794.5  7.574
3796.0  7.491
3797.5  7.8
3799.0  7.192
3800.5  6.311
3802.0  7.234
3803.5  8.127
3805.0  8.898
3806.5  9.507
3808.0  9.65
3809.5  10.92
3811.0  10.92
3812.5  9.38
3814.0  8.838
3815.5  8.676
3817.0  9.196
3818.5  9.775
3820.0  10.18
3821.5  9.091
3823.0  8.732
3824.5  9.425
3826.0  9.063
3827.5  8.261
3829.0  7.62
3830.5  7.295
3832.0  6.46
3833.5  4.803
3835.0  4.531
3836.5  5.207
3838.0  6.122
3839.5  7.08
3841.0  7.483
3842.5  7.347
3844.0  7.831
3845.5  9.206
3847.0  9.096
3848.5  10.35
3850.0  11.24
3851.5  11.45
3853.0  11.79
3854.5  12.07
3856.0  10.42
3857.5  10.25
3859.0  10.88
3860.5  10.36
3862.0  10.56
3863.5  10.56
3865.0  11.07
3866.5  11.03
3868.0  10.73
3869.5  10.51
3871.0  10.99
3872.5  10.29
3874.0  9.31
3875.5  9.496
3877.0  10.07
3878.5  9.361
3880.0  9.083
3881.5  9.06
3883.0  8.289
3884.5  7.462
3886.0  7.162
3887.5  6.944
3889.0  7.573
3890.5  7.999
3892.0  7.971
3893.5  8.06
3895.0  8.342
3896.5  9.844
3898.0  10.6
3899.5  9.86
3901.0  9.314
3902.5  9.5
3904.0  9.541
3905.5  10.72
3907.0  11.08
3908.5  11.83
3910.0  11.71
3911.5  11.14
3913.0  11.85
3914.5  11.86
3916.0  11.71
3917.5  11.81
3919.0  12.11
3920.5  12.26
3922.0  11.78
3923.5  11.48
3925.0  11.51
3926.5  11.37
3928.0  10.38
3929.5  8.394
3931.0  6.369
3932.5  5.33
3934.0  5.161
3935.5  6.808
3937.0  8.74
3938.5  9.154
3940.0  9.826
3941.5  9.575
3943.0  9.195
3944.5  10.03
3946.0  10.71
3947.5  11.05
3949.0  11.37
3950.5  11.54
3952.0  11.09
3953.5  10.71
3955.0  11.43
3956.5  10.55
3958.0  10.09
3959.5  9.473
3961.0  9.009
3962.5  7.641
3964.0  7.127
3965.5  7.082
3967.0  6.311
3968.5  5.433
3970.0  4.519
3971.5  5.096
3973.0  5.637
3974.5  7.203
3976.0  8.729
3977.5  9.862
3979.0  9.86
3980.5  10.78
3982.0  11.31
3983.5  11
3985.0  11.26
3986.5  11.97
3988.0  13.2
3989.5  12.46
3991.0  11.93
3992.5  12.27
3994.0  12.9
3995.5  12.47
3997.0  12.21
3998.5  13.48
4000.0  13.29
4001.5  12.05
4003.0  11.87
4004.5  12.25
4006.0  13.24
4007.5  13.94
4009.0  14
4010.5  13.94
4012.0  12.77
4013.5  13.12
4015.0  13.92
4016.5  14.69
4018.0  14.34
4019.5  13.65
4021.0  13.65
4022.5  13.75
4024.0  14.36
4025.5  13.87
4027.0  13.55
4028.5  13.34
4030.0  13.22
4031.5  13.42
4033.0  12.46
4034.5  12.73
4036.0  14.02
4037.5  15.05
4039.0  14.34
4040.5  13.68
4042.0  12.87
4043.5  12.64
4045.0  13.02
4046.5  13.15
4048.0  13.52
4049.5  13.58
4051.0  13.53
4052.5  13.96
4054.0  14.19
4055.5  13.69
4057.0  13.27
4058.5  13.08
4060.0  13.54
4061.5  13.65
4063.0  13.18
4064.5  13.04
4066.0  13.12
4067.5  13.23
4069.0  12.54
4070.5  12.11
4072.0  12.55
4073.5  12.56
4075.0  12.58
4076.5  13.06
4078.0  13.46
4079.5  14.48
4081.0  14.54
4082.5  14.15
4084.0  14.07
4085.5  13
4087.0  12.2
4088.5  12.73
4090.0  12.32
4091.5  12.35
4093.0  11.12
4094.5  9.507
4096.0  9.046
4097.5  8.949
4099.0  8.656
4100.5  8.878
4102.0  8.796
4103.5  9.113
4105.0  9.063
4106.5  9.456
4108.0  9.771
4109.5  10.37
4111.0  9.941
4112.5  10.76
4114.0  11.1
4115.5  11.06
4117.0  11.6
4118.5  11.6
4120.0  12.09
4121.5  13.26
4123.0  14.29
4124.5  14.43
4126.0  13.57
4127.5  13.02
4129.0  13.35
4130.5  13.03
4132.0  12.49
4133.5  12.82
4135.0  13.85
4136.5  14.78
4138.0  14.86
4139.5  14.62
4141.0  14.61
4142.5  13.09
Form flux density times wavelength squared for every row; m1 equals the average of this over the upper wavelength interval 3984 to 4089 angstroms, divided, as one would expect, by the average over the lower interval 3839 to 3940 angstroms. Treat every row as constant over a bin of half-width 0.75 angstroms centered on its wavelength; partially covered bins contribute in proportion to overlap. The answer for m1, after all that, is 1.46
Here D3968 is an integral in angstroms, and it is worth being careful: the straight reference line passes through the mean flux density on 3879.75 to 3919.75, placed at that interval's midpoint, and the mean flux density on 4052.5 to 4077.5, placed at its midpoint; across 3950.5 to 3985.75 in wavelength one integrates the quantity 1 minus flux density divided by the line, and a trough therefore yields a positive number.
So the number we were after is 7.3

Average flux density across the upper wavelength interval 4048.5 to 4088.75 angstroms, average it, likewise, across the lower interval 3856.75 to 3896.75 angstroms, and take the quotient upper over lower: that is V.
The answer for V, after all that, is 1.42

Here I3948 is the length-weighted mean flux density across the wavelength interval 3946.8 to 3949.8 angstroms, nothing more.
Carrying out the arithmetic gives 11.2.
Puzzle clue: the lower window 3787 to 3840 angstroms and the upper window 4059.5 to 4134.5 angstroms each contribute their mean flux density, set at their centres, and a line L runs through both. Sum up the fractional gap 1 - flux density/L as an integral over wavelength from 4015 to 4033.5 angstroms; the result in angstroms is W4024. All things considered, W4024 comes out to -4.6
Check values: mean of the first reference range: 8.1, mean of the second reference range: 12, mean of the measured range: 13.7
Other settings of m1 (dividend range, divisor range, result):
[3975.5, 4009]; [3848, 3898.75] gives 1.31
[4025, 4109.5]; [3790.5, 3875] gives 1.57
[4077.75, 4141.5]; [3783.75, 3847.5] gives 1.70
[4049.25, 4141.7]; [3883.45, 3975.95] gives 1.45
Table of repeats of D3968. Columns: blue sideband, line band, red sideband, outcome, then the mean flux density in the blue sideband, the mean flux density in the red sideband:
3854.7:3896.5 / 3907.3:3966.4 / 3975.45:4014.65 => 4.40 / 9.44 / 12.2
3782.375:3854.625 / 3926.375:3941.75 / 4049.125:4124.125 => 2.97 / 8.55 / 12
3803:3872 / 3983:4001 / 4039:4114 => -2.03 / 9.2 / 12.2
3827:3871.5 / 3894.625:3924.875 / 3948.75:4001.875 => -4.49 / 9.08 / 10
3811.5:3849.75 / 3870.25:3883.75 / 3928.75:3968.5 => -1.81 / 8.1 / 8.92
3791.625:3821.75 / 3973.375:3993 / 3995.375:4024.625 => 3.03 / 8.65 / 13.4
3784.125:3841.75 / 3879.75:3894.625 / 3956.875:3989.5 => 0.95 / 8.19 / 8.8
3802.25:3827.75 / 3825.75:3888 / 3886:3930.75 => 4.54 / 9.31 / 10.2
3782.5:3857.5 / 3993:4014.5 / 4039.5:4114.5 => -3.51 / 8.63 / 12.2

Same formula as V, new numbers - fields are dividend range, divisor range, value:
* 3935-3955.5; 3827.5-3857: 1.22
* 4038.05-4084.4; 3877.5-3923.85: 1.35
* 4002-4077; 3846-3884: 1.30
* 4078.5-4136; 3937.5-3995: 1.21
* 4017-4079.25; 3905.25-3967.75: 1.35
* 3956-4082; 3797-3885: 1.34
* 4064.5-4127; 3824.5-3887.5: 1.30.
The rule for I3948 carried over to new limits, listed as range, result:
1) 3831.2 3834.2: 5.67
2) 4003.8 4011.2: 13.5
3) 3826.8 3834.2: 6.89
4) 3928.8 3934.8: 6.3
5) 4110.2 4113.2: 10.3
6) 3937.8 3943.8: 9.44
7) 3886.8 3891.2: 7.51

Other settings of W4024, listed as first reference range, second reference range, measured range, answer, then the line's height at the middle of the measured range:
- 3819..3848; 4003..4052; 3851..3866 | -4.49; 8.42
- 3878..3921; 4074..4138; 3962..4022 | -1.74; 10.7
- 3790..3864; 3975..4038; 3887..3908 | 2.31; 10.3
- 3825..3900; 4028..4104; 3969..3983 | 3.72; 11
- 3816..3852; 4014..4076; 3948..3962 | 0.80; 11.2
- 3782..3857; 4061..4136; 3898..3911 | -1.09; 9.66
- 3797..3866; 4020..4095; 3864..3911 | 2.05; 9.96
